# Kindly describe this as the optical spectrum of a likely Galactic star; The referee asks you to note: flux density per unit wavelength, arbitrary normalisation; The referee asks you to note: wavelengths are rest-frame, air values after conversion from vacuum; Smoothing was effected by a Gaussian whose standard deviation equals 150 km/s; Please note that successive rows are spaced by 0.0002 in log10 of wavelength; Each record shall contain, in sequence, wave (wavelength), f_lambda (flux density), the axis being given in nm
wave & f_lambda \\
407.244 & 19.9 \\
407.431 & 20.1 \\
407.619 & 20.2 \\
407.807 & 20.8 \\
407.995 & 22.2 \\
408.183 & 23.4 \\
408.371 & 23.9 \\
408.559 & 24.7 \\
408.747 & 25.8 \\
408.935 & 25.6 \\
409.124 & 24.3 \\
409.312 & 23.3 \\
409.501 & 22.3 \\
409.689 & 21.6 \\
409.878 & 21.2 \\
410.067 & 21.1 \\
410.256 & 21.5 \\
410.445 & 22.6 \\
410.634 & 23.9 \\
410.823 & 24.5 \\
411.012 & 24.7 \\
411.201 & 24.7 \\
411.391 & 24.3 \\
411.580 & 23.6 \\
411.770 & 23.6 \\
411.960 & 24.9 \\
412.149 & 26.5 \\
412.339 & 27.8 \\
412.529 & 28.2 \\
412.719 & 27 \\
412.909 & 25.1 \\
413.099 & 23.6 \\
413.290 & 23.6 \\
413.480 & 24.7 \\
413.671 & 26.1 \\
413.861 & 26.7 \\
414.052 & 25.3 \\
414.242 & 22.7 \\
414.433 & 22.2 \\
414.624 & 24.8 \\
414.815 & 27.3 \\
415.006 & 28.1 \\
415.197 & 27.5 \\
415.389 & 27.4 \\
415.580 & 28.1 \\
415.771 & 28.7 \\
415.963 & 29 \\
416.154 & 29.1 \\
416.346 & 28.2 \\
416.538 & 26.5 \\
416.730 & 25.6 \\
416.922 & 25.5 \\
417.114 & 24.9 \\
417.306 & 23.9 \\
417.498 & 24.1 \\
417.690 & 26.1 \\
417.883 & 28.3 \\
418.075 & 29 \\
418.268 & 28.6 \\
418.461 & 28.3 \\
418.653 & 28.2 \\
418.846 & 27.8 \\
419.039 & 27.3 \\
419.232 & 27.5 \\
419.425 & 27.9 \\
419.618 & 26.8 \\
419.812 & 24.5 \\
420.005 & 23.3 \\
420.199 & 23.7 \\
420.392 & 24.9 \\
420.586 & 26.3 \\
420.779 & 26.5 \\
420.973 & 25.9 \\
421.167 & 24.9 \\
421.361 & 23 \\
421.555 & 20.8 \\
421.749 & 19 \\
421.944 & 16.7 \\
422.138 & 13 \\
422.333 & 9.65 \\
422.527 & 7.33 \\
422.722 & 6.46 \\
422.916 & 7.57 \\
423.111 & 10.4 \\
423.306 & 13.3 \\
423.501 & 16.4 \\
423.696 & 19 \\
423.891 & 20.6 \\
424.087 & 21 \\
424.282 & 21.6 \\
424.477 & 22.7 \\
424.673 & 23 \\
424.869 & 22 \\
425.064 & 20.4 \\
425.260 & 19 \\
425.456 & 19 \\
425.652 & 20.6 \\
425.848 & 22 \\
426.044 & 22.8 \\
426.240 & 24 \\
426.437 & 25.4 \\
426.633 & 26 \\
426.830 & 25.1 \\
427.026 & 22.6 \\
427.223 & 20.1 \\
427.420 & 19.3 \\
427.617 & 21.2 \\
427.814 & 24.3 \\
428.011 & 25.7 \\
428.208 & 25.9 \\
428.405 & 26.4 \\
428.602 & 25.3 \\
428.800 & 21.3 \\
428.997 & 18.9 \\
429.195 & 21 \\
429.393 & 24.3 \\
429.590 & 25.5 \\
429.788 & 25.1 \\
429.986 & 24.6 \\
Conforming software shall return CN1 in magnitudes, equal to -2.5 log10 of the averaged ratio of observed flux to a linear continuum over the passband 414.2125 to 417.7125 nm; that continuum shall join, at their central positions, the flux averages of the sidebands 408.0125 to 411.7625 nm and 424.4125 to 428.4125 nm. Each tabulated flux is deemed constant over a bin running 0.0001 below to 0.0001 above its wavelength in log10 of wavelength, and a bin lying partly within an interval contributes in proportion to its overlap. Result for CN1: -0.14 mag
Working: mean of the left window 23.5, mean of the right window 22.7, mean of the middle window 26.4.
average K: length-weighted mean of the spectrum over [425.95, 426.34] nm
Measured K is 23.4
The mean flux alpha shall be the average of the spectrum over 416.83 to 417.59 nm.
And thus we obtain 24.6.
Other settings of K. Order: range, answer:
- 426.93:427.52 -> 20.6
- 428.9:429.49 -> 21.4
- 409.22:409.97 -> 22.1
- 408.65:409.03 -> 25.7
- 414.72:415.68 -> 27.7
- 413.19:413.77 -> 24.8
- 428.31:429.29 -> 22.6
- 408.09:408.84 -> 24.5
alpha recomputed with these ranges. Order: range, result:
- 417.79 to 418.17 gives 28.7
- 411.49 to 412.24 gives 24.6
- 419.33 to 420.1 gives 25.6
